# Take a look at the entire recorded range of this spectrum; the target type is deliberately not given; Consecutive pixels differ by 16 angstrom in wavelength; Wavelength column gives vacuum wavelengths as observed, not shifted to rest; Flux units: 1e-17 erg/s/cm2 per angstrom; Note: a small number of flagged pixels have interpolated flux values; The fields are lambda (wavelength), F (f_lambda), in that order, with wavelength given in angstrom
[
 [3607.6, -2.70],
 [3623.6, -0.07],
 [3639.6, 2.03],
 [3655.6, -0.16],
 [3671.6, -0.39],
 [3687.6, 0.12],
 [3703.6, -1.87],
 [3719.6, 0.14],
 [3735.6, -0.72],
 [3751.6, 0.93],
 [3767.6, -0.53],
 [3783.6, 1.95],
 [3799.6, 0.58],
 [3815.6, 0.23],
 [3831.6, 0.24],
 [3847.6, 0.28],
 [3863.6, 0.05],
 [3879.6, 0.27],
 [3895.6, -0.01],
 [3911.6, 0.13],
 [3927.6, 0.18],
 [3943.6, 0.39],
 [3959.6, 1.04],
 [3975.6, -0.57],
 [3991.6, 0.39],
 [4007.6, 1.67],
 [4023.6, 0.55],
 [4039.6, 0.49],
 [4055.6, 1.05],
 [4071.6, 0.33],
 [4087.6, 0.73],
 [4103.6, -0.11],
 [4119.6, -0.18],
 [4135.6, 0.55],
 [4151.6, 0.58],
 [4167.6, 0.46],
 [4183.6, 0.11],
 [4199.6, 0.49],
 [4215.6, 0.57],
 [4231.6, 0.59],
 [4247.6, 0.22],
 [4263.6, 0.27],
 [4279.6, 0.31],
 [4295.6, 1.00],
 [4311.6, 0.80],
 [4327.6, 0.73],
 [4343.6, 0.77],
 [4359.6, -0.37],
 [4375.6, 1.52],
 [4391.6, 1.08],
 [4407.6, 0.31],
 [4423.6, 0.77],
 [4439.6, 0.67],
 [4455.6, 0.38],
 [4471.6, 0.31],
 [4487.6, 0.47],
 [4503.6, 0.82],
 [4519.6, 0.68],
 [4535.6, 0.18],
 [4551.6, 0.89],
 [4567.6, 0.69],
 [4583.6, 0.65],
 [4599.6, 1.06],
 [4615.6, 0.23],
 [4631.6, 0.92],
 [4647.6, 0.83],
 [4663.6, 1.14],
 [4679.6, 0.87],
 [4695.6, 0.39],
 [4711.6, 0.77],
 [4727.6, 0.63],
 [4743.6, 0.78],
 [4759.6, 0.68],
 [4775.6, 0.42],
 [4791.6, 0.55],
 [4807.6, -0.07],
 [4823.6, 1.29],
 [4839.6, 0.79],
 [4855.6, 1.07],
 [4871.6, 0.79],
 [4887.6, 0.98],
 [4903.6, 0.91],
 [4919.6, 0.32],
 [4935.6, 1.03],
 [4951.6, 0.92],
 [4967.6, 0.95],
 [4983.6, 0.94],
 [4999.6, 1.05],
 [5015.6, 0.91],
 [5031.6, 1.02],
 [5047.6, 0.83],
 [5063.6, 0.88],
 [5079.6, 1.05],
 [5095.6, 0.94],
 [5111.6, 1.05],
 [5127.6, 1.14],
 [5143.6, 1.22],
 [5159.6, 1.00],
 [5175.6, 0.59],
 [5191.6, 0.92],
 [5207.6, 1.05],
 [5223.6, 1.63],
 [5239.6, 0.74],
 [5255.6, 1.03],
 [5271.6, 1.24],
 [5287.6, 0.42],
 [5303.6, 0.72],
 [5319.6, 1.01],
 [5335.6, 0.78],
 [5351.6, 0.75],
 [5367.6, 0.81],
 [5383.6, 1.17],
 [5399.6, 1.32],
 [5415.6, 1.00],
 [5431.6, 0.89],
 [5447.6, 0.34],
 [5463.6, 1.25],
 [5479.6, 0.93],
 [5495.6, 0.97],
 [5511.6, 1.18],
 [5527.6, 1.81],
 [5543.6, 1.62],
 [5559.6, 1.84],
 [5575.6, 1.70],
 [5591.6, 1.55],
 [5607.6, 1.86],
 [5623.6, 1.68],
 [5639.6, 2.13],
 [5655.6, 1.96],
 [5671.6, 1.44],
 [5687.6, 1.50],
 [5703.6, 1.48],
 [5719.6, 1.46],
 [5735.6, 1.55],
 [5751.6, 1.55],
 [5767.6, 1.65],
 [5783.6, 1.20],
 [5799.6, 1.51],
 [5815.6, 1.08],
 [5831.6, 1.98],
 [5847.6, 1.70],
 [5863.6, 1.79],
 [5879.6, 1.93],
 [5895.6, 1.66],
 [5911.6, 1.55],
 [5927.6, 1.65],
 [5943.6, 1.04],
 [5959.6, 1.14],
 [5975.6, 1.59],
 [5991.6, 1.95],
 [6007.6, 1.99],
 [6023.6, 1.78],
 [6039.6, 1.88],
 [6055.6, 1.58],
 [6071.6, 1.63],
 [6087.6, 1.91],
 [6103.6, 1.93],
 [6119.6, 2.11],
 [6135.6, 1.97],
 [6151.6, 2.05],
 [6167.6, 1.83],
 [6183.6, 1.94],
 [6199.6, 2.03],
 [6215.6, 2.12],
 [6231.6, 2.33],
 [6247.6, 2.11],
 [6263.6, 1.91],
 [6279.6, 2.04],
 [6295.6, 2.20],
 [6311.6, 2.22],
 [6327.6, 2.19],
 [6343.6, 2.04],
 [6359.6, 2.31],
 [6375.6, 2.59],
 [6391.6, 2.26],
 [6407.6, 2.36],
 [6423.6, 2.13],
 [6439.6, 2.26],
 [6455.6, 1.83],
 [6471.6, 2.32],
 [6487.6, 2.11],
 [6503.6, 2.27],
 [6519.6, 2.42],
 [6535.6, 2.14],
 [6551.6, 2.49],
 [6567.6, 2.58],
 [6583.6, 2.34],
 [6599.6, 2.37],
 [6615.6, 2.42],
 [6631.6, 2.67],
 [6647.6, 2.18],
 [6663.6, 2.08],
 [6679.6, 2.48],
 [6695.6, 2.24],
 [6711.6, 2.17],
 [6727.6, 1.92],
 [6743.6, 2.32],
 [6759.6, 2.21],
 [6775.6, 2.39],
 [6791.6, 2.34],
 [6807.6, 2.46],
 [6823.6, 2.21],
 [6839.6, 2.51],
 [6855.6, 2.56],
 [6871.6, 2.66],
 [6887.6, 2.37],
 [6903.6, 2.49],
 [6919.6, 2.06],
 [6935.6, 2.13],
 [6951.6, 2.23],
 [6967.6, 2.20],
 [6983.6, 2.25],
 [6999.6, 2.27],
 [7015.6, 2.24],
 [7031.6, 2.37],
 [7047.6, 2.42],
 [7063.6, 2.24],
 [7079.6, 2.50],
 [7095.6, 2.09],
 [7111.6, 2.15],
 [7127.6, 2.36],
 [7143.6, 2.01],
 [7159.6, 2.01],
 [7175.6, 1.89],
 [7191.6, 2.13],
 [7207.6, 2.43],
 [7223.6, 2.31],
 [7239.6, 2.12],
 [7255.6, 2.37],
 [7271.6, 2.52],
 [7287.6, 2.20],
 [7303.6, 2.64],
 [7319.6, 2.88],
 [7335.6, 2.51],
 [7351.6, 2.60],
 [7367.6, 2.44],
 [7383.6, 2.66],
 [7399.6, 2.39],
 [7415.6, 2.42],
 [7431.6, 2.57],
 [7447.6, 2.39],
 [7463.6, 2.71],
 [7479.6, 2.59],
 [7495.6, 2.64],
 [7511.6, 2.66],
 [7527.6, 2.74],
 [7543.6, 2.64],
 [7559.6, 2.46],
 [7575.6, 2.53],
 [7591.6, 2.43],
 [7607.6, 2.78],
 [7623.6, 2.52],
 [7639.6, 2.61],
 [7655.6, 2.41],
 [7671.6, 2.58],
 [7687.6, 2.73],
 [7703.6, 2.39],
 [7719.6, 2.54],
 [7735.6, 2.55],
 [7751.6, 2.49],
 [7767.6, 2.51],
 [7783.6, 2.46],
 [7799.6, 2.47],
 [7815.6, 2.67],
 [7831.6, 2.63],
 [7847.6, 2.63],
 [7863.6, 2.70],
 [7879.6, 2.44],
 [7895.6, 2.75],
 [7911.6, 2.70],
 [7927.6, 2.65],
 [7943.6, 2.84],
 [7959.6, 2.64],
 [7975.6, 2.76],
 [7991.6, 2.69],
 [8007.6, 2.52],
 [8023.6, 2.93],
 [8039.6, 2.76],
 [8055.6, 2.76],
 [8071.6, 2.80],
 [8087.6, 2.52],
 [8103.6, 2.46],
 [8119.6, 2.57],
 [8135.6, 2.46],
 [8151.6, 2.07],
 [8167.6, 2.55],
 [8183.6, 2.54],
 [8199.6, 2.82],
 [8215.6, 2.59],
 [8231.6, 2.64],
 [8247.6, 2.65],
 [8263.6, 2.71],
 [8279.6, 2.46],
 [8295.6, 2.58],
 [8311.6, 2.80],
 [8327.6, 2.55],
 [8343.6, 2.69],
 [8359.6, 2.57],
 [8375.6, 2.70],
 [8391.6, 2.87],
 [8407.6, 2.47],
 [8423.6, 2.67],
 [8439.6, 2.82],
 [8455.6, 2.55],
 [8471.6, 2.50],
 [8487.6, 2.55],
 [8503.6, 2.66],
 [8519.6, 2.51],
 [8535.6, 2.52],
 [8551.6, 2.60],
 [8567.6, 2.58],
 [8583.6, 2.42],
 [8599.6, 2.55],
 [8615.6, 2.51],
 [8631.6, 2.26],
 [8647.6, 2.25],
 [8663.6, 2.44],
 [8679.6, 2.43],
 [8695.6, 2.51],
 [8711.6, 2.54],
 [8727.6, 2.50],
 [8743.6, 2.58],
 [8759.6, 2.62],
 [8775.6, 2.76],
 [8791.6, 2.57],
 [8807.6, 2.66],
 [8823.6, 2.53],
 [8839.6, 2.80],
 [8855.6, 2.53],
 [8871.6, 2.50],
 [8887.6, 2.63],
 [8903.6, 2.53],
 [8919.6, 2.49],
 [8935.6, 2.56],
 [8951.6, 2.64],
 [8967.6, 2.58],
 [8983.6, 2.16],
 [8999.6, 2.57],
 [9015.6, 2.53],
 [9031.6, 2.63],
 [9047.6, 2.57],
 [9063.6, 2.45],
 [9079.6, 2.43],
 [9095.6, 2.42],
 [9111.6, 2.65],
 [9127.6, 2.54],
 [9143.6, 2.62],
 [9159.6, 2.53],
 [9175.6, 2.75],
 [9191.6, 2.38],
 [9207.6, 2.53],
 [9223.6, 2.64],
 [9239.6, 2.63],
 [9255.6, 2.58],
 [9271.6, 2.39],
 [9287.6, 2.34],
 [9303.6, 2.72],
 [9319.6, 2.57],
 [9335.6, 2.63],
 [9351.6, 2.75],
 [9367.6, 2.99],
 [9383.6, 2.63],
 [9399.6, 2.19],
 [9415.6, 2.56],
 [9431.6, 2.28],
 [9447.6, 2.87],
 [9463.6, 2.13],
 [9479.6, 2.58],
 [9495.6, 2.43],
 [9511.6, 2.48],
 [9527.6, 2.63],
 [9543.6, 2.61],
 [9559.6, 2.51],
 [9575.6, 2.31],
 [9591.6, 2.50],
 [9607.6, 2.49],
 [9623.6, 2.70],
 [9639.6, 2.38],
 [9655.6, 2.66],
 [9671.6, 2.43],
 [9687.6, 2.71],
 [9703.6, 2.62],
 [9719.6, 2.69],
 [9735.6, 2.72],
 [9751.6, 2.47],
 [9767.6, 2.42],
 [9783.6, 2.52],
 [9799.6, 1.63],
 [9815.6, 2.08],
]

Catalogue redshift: 0.383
